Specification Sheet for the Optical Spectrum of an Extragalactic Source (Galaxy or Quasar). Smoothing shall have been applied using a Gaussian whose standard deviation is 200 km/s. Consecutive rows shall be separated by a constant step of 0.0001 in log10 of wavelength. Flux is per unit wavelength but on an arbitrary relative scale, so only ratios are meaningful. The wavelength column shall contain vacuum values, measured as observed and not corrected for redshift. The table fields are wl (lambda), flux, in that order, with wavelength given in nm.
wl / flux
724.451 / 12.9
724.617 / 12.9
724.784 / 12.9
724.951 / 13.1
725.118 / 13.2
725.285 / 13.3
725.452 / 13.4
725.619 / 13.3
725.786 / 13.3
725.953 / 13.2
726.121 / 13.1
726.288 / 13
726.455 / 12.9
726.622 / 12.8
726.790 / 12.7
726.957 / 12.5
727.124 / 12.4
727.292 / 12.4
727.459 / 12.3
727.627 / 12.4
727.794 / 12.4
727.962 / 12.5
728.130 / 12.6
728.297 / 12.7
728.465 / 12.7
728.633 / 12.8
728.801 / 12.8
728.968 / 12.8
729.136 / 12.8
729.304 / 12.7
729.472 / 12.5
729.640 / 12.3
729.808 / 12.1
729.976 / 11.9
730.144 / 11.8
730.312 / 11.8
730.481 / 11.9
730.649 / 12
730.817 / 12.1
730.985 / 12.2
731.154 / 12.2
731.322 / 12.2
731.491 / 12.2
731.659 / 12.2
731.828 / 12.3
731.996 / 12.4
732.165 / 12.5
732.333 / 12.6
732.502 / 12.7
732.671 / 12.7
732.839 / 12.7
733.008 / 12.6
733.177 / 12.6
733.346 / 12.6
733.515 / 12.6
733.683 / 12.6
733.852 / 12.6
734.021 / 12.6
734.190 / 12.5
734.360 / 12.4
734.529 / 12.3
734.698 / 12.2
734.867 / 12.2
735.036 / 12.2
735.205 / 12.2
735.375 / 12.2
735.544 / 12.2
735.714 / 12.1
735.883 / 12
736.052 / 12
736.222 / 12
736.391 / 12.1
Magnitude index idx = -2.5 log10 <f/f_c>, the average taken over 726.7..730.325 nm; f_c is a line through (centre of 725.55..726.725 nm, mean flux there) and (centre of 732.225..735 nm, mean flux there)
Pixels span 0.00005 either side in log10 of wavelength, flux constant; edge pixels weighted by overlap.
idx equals 0.04 mag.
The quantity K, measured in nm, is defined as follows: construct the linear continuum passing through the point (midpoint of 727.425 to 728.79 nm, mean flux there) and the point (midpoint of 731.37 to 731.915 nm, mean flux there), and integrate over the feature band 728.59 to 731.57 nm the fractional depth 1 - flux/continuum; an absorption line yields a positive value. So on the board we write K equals 0.02 nm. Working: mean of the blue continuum 12.6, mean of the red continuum 12.2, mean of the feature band 12.3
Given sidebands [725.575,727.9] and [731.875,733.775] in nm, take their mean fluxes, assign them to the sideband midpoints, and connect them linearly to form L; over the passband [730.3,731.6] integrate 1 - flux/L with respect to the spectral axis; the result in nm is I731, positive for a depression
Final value 0.057 nm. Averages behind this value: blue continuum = 12.8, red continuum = 12.6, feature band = 12.1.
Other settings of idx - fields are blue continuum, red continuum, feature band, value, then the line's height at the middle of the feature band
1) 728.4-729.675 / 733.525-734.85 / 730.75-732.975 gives 0.01 mag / 12.6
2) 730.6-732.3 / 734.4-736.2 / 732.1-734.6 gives -0.03 mag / 12.2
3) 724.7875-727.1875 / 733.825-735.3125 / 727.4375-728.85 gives 0.02 mag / 12.8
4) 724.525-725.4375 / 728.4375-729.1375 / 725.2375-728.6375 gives 0.01 mag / 12.9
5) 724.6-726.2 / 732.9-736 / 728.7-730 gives 0.03 mag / 12.8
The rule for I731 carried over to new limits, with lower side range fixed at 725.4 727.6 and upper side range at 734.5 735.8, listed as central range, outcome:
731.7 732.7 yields -0.01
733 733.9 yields -0.02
